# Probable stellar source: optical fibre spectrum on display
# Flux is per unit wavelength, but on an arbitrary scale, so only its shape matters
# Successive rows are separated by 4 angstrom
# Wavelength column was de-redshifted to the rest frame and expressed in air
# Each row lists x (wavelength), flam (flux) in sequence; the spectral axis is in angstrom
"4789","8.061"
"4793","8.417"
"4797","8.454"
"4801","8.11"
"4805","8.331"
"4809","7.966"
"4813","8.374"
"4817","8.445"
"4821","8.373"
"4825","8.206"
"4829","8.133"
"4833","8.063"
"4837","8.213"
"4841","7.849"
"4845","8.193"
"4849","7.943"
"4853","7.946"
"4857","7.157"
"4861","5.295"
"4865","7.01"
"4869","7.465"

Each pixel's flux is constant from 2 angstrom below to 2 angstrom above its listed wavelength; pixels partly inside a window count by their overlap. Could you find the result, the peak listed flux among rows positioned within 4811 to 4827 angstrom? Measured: 8.445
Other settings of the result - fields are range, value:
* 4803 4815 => 8.374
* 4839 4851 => 8.193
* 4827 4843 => 8.213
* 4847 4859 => 7.946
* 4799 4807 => 8.331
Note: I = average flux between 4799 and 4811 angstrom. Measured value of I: 8.14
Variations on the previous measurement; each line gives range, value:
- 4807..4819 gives 8.26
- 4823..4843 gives 8.09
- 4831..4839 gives 8.14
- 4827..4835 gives 8.1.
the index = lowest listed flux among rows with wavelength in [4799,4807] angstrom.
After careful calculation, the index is 8.11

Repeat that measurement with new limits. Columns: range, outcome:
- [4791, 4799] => 8.417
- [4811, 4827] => 8.206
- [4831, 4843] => 7.849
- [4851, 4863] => 5.295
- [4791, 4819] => 7.966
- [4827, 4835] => 8.063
